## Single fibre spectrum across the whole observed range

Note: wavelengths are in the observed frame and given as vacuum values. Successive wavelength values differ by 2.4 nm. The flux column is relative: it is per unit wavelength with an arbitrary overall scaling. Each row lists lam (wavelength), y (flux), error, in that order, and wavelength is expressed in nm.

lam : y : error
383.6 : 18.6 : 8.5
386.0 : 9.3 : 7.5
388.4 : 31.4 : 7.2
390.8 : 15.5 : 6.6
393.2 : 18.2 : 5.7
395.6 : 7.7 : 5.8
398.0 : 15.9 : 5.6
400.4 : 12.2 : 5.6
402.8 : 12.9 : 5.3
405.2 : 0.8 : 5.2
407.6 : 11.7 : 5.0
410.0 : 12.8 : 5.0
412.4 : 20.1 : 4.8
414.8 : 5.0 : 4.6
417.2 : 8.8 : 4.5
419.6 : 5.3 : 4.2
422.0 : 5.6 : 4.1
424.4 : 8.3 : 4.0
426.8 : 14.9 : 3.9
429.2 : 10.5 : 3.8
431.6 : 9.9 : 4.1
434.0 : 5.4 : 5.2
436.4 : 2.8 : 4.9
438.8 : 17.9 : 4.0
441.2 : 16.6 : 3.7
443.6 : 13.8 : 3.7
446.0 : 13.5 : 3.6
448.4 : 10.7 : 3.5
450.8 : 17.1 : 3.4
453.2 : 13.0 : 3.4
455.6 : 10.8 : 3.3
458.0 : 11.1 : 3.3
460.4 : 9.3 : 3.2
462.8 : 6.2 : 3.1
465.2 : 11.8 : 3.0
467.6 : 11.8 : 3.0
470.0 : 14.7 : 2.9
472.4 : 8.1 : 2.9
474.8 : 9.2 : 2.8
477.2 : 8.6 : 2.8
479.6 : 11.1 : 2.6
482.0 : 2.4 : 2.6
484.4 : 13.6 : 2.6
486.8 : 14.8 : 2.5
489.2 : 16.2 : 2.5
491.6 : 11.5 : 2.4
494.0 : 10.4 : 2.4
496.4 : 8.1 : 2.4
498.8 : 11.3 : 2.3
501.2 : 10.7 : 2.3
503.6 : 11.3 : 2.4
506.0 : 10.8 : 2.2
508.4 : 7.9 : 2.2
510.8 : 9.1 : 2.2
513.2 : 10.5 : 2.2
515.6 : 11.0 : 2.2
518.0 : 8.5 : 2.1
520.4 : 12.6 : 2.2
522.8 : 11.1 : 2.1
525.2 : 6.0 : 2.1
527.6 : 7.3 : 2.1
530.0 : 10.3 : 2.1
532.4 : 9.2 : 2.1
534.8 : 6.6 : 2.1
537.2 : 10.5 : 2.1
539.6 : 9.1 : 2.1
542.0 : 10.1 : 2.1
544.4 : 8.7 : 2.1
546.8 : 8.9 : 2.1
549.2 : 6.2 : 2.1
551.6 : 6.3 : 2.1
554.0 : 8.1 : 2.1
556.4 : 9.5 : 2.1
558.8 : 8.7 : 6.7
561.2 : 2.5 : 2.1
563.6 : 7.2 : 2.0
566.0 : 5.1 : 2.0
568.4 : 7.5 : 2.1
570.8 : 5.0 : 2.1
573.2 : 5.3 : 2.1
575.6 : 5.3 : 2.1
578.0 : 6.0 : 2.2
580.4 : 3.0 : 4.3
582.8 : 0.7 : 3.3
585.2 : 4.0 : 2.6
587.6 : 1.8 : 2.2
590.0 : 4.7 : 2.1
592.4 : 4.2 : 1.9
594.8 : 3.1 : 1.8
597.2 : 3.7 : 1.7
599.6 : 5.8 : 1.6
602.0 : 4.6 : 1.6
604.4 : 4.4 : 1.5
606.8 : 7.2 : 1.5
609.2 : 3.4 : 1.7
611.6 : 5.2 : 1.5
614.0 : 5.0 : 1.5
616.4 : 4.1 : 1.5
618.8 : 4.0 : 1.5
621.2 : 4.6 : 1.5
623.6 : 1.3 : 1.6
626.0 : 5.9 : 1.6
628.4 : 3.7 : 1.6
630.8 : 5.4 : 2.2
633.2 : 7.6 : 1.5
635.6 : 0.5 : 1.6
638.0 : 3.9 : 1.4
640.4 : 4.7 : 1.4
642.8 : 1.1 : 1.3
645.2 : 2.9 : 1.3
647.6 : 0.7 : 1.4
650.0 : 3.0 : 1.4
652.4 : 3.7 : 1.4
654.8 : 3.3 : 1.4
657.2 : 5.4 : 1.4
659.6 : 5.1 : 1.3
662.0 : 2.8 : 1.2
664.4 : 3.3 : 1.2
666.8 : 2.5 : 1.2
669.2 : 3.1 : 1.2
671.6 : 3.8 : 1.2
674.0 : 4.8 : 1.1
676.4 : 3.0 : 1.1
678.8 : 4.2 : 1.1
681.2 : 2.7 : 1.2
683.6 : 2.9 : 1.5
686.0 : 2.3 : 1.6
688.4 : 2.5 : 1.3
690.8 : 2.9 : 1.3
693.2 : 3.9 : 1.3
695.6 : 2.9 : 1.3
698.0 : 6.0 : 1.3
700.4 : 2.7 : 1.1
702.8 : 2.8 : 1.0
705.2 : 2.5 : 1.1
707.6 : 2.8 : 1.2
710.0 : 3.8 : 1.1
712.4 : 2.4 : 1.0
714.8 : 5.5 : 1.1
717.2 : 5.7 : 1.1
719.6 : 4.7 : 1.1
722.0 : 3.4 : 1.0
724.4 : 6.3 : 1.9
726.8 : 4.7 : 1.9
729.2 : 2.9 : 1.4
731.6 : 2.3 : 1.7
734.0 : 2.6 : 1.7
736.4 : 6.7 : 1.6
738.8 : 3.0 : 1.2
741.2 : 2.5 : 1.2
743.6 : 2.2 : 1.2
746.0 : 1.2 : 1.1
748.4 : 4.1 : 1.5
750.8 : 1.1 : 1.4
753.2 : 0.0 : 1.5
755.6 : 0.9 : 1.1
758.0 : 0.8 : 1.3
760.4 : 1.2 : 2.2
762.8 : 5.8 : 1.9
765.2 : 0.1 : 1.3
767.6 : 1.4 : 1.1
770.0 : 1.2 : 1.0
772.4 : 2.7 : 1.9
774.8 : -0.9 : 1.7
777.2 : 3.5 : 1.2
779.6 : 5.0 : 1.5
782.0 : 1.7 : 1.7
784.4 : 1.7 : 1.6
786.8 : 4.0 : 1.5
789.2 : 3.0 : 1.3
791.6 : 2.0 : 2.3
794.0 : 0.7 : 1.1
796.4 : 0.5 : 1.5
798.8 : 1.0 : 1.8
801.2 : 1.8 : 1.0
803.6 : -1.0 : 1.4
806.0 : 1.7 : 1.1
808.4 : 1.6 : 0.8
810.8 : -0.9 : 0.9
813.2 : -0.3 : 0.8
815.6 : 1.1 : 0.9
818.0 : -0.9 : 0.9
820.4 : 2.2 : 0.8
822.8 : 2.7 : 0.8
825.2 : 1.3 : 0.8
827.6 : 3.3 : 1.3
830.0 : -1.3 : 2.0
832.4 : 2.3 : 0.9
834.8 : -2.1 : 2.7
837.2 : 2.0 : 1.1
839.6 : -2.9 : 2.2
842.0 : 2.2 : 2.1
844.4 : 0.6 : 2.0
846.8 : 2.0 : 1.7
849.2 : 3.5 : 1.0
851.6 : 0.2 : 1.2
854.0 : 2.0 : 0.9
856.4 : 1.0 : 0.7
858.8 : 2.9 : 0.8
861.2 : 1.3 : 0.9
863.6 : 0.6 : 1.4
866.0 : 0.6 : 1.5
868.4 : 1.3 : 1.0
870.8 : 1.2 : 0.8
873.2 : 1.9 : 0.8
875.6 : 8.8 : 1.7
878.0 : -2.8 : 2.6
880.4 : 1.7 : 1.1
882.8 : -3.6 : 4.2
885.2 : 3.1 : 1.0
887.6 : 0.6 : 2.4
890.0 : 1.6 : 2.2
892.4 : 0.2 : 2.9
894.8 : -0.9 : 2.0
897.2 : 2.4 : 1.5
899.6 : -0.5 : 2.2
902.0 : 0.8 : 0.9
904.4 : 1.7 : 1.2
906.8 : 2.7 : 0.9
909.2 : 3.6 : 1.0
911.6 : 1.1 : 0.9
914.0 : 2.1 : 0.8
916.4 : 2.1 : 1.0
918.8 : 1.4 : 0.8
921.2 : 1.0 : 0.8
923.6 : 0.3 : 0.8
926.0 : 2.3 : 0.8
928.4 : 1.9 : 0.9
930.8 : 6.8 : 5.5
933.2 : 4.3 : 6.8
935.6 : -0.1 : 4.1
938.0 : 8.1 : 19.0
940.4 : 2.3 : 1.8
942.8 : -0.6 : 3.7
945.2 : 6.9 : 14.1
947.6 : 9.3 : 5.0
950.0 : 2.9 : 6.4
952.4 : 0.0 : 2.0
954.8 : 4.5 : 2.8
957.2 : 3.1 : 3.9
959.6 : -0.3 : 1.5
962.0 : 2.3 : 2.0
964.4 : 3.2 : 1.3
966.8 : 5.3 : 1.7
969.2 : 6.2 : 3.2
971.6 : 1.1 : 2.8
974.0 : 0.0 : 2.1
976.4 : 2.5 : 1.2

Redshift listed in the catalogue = 1.35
